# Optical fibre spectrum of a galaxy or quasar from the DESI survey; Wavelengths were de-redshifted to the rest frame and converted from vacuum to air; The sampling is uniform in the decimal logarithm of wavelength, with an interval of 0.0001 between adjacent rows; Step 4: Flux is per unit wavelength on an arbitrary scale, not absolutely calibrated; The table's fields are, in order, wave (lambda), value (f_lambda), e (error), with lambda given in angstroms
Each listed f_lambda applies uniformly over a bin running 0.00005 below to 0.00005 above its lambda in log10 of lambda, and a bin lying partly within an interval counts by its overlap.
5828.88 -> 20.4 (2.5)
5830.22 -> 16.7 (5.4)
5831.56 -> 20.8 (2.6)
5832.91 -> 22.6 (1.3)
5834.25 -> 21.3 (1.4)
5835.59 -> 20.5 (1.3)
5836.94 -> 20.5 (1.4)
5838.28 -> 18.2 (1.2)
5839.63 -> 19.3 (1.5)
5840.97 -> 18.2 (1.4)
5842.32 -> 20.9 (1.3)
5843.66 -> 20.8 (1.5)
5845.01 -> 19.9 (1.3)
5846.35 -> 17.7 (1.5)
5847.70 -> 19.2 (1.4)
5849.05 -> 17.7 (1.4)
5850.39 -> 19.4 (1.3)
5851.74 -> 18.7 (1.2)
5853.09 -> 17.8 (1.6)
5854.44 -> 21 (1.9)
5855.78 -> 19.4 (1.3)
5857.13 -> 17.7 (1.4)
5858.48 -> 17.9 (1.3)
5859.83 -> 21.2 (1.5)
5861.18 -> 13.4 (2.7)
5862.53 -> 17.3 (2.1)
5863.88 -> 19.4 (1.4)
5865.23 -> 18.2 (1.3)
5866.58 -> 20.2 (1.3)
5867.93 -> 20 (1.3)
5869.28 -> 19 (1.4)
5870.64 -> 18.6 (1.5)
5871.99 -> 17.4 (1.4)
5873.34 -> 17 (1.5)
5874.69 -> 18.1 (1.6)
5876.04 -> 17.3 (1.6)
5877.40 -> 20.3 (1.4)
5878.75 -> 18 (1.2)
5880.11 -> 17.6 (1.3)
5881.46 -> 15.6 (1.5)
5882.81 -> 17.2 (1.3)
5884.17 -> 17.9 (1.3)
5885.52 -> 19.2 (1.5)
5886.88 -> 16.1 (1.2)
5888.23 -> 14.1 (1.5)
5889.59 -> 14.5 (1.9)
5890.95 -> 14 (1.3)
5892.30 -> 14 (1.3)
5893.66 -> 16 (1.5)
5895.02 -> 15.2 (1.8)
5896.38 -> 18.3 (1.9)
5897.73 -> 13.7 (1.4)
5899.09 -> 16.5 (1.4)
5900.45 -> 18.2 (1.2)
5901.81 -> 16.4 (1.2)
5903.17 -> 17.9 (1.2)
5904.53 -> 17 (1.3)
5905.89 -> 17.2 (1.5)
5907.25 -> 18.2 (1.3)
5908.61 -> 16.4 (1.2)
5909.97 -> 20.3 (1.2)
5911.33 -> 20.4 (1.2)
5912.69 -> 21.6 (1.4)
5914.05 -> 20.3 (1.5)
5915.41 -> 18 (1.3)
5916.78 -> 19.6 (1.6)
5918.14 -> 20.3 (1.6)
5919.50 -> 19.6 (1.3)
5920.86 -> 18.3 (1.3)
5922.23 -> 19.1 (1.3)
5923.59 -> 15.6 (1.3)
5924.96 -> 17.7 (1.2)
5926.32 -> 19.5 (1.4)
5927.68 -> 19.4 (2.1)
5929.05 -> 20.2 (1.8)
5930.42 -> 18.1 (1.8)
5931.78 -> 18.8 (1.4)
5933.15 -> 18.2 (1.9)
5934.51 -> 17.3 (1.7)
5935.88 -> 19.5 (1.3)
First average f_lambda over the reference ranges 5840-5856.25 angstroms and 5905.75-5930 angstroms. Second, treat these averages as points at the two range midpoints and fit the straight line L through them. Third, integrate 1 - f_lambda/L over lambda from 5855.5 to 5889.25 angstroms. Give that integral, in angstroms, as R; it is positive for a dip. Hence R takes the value 2.27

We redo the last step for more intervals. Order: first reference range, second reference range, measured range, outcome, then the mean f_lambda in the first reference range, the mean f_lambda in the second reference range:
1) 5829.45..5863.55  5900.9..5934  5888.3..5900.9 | 2.2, 19.1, 18.7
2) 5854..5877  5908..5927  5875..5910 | 3.7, 18.4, 19.1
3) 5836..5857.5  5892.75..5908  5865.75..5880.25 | -0.4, 19.2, 16.7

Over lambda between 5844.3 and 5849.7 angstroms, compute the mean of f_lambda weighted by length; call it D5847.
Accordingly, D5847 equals 18.6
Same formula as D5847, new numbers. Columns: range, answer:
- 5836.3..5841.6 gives 19.1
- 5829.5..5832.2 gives 18.8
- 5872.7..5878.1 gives 18.2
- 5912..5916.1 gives 20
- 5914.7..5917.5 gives 18.8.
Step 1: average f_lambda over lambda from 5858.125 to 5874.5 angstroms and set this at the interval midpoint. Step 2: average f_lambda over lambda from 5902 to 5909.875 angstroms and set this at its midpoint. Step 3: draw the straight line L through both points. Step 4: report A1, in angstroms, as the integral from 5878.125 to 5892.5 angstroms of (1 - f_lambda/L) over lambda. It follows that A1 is 1.3 angstroms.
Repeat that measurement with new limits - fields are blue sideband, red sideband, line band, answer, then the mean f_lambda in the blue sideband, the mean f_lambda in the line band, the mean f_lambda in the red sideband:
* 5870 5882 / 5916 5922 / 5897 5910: 1.2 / 17.8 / 17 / 19.4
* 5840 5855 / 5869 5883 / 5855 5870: -0.1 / 19.2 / 18.5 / 17.8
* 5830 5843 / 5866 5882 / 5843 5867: 0.6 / 20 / 18.7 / 18.3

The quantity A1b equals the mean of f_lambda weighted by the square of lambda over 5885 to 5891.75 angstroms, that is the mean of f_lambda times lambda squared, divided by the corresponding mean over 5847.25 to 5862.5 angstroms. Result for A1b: 0.85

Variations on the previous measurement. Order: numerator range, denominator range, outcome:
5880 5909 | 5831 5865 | 0.87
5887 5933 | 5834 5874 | 0.95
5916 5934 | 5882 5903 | 1.18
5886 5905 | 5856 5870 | 0.87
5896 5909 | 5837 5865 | 0.92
